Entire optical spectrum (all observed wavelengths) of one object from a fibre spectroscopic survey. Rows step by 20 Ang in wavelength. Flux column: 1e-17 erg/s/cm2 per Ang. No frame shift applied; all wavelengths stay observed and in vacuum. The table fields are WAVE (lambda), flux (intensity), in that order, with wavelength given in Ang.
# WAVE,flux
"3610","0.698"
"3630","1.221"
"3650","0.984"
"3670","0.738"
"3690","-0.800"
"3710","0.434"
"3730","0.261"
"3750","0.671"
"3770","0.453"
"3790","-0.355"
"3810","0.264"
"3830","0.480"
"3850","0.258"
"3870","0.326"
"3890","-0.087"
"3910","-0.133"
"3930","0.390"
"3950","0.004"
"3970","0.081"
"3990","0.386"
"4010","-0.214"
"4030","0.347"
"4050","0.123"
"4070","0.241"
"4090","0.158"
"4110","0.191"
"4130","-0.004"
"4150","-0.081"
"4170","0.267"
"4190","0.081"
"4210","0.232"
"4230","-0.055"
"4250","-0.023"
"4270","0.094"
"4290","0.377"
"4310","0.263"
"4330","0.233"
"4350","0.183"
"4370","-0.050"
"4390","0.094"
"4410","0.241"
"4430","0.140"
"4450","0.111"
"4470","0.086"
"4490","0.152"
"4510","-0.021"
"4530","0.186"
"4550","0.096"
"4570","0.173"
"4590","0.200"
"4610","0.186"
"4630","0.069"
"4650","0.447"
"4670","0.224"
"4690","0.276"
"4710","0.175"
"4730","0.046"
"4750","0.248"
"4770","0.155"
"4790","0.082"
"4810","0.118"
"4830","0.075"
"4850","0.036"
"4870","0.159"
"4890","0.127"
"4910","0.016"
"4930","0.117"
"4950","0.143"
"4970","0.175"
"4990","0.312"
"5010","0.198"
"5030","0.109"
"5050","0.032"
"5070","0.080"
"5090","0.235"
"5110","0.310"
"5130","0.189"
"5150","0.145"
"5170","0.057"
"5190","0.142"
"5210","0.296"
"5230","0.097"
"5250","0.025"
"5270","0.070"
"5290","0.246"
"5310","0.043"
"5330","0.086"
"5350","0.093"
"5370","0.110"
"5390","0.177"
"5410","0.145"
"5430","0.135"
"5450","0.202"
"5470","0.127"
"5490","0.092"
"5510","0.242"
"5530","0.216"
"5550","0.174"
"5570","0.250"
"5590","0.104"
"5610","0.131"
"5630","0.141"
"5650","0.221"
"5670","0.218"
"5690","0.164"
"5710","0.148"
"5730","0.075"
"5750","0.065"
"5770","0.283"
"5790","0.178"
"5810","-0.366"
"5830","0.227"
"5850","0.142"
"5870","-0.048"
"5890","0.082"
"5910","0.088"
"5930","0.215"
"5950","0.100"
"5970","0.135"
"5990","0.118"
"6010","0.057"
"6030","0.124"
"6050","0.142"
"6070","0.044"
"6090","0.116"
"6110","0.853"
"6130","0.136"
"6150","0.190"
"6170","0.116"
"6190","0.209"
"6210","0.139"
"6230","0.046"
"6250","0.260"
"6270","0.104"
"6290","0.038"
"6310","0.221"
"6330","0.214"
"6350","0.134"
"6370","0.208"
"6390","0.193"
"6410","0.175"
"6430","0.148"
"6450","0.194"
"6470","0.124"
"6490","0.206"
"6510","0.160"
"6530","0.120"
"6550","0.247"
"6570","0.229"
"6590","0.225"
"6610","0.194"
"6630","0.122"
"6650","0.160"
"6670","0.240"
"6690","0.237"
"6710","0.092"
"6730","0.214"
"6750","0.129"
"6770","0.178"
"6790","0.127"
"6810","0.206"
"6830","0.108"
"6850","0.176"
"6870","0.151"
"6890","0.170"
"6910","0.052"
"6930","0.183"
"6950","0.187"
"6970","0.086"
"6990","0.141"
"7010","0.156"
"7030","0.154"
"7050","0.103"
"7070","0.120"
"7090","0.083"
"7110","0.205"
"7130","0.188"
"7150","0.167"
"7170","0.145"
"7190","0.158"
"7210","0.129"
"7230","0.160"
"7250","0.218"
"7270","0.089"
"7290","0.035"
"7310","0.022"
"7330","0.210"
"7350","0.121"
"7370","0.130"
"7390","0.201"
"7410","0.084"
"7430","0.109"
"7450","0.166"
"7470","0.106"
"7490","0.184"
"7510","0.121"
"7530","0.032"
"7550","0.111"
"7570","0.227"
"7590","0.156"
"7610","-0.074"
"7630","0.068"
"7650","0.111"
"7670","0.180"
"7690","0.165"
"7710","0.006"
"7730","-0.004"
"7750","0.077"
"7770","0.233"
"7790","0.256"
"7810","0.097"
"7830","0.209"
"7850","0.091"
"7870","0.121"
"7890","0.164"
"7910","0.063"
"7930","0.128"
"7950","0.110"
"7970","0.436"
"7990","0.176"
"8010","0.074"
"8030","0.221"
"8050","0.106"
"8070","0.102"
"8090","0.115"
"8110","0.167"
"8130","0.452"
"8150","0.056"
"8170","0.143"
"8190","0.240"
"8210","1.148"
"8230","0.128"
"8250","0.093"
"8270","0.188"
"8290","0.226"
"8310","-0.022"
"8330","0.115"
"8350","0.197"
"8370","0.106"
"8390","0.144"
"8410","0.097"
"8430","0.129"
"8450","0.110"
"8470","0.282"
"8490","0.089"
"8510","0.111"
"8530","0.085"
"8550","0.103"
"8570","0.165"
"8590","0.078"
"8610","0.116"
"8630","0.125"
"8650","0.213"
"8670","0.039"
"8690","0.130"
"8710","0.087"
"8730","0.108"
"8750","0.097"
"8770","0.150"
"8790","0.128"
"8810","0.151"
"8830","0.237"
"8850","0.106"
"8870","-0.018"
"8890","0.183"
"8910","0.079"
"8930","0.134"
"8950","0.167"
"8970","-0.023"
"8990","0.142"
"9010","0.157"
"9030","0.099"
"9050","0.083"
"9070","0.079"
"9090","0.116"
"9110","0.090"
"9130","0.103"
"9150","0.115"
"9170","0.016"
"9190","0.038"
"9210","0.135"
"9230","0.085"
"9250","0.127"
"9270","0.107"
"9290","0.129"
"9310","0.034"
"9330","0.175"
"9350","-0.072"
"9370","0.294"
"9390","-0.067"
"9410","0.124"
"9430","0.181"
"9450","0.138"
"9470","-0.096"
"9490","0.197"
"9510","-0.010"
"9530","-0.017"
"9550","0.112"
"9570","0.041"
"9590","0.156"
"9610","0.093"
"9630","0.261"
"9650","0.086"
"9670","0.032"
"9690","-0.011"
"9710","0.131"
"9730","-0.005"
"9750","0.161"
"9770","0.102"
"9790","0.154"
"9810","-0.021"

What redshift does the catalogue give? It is 0.640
